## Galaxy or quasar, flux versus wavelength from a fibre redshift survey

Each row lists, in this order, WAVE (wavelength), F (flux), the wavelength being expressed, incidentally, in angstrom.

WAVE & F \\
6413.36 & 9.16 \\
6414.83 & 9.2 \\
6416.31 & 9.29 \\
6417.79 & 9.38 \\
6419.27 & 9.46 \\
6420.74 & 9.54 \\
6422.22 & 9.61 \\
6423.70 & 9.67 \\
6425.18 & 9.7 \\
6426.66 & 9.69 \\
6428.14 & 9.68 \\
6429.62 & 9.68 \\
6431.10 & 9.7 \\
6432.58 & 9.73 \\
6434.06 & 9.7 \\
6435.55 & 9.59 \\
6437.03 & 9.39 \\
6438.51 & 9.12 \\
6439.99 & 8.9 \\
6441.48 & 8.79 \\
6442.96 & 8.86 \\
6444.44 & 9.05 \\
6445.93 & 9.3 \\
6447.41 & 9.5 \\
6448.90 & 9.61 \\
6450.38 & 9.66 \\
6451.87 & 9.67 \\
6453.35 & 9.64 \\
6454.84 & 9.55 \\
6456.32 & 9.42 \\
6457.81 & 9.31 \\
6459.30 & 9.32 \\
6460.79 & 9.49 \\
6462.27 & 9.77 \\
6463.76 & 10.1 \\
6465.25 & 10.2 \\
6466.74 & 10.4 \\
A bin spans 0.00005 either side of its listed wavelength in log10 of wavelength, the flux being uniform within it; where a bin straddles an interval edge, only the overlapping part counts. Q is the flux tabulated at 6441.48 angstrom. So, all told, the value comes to 8.79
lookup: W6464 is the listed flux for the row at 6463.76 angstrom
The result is 10.1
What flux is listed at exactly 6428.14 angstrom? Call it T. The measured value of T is 9.68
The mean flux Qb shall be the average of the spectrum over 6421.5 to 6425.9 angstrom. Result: 9.66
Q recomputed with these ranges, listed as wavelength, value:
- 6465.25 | 10.2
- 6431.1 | 9.7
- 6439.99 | 8.9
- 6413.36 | 9.16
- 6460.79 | 9.49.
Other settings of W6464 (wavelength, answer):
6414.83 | 9.2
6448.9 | 9.61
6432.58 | 9.73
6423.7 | 9.67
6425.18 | 9.7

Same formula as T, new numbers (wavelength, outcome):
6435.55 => 9.59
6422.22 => 9.61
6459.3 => 9.32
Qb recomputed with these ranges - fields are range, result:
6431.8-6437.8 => 9.6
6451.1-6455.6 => 9.63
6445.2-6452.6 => 9.55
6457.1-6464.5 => 9.6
